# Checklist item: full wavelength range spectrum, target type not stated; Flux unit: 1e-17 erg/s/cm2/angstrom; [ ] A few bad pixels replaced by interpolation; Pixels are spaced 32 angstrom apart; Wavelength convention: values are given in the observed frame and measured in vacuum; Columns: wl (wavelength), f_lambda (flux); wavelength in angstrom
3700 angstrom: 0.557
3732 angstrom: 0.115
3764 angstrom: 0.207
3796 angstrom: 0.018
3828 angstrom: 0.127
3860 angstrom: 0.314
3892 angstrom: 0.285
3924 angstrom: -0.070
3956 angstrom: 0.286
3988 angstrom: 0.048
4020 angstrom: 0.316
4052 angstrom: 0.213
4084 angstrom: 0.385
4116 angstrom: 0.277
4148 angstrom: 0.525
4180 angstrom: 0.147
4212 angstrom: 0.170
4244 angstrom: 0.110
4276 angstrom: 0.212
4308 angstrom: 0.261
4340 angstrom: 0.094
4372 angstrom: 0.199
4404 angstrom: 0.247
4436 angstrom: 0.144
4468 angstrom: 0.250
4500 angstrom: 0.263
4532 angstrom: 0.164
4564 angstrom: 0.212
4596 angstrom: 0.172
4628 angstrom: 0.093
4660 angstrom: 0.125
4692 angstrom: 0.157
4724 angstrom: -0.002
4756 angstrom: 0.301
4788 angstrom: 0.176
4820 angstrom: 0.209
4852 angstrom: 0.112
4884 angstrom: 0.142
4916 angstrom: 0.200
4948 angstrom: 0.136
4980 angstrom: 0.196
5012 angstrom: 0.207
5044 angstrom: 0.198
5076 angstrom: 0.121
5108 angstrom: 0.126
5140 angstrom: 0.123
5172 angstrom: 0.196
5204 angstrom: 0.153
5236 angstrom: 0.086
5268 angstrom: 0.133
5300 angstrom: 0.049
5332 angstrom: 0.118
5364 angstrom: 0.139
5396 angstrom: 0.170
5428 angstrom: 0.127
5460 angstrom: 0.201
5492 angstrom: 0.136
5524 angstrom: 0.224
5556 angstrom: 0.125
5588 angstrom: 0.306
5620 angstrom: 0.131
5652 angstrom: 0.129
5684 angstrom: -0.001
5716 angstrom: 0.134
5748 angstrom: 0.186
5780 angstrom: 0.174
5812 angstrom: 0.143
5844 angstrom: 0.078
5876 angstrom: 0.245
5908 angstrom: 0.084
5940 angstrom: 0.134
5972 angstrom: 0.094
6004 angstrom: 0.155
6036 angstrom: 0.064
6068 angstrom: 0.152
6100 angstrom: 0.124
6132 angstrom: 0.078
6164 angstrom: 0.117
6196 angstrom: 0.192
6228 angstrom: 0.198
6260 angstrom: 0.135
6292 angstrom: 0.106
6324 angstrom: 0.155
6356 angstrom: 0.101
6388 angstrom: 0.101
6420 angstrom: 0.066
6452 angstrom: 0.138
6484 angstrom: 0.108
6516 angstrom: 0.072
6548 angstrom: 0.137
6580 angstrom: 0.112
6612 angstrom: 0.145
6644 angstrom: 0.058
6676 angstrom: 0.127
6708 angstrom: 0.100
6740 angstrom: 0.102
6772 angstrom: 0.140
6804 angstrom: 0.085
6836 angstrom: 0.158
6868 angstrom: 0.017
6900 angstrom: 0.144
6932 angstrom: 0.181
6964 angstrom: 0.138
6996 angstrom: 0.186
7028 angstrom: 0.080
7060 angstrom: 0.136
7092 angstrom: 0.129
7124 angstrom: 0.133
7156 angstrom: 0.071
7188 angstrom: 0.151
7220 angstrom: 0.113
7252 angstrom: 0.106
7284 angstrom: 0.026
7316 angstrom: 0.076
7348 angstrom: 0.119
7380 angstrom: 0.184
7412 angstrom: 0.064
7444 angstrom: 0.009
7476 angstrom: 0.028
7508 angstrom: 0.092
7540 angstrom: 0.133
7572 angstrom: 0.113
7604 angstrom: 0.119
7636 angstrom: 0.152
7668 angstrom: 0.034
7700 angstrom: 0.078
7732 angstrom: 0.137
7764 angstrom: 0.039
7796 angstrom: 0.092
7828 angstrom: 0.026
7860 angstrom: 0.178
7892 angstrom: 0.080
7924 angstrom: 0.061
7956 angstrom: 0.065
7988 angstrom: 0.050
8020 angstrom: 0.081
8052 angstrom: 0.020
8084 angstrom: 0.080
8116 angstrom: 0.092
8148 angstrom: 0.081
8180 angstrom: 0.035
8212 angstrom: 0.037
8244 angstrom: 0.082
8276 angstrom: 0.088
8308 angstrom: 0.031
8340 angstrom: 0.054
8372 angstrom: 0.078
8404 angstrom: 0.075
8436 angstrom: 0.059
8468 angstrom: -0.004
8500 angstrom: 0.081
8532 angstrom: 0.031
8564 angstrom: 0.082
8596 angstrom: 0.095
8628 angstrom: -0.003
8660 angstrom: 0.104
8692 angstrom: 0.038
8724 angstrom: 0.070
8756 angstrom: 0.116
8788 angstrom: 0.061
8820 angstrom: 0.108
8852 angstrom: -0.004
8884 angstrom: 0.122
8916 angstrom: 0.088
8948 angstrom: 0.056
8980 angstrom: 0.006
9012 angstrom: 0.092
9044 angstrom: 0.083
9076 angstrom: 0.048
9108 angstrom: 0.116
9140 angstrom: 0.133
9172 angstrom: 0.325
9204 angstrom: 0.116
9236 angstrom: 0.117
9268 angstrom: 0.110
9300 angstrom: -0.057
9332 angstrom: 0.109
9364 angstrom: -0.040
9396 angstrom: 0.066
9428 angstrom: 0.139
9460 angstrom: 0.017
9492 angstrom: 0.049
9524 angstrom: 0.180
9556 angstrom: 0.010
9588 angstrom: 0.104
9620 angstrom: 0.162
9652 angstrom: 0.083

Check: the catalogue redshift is 1.46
